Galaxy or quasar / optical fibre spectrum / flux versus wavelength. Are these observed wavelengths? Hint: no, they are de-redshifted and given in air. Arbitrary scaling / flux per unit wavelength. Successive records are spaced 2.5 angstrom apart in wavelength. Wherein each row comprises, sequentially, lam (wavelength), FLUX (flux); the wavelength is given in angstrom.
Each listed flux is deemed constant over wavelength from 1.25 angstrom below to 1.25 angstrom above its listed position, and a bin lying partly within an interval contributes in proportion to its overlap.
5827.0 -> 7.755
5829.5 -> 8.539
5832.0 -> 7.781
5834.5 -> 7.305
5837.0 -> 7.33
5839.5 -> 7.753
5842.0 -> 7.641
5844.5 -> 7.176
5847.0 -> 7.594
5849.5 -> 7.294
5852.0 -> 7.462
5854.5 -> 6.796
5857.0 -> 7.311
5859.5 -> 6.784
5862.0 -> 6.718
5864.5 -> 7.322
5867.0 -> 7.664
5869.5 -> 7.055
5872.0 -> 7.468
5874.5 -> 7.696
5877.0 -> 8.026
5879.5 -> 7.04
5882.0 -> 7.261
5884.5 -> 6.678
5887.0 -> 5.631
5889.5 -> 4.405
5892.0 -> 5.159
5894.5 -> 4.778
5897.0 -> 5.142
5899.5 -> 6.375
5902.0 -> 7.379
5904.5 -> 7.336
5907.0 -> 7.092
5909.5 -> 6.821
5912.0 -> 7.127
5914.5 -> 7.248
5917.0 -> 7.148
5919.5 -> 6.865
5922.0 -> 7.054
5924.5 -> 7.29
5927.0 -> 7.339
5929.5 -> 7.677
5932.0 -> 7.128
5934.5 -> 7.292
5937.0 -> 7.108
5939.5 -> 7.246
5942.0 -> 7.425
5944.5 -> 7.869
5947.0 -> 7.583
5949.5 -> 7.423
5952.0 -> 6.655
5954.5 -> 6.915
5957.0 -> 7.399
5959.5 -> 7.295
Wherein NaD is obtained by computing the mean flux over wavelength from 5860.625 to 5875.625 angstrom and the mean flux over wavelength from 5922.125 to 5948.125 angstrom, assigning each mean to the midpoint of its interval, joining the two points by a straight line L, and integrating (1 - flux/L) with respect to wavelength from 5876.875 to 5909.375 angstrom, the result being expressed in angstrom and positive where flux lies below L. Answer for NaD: 4.6 angstrom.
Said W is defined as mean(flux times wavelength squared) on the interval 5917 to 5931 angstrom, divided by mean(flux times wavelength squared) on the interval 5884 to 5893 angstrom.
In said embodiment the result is 1.36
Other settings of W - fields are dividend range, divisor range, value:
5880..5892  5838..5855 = 0.82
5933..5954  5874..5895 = 1.18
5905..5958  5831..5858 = 1.01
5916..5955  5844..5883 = 1.02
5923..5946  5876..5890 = 1.14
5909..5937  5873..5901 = 1.17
